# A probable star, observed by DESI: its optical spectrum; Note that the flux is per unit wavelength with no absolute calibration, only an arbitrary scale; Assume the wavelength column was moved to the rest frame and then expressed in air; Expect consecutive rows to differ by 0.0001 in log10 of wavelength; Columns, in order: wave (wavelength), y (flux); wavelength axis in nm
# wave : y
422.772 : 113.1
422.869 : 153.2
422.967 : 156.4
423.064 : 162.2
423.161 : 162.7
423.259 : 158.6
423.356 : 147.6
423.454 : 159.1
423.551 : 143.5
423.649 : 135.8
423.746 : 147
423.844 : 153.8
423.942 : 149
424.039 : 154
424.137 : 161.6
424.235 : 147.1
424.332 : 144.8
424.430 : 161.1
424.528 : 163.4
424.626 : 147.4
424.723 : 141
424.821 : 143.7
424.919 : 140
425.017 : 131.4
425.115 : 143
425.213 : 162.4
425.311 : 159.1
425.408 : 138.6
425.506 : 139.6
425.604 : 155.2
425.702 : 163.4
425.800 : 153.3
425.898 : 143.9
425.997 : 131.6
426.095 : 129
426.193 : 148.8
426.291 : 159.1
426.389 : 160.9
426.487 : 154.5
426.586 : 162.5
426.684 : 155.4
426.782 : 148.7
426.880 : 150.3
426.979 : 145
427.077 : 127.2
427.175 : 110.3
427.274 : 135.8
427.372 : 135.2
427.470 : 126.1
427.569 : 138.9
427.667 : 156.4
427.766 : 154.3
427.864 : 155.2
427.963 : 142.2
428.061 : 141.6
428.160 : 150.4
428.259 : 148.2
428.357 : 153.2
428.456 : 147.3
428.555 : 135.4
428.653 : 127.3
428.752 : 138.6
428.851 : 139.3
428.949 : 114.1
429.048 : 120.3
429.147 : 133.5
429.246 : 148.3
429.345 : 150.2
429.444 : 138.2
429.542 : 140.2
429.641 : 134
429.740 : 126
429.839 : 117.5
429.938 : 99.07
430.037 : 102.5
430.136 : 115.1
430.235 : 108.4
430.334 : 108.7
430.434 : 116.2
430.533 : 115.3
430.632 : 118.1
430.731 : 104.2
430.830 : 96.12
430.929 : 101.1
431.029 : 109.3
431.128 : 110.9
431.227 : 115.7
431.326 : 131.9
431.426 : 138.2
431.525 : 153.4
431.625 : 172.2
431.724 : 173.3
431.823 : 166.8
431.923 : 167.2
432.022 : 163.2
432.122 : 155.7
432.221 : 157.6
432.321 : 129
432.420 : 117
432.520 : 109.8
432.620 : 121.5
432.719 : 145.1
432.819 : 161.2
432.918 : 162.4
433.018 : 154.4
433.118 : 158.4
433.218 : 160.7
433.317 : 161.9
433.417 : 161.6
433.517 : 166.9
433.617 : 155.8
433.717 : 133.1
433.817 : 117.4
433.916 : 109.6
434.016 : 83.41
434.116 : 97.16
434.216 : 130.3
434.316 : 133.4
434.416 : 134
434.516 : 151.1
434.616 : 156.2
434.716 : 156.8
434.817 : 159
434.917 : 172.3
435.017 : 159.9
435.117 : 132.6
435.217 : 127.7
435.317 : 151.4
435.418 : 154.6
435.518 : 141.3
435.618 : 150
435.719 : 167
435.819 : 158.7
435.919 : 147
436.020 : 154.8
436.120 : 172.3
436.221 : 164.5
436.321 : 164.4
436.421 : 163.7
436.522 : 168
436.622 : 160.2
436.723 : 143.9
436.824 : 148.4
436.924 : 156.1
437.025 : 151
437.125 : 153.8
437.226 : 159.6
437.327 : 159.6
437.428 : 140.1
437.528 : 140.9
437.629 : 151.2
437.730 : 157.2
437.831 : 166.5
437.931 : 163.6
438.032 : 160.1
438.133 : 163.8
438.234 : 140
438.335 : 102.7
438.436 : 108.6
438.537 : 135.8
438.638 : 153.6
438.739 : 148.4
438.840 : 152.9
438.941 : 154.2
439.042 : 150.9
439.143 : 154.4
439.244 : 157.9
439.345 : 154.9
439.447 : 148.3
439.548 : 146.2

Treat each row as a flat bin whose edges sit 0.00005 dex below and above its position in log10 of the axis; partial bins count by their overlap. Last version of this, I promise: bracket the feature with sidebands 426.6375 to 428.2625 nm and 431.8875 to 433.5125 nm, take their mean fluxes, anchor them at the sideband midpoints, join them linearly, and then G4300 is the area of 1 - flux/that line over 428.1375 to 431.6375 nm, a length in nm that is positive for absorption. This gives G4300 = 0.46 nm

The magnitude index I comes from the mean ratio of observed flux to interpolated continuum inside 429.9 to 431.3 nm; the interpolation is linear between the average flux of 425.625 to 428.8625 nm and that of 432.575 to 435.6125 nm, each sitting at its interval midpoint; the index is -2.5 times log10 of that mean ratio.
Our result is 0.30 mag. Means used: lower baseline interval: 145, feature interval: 109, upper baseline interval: 144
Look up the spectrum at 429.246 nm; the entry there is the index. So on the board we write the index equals 148.3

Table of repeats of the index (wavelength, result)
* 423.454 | 159.1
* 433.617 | 155.8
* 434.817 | 159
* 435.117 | 132.6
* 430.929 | 101.1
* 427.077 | 127.2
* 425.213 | 162.4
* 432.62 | 121.5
